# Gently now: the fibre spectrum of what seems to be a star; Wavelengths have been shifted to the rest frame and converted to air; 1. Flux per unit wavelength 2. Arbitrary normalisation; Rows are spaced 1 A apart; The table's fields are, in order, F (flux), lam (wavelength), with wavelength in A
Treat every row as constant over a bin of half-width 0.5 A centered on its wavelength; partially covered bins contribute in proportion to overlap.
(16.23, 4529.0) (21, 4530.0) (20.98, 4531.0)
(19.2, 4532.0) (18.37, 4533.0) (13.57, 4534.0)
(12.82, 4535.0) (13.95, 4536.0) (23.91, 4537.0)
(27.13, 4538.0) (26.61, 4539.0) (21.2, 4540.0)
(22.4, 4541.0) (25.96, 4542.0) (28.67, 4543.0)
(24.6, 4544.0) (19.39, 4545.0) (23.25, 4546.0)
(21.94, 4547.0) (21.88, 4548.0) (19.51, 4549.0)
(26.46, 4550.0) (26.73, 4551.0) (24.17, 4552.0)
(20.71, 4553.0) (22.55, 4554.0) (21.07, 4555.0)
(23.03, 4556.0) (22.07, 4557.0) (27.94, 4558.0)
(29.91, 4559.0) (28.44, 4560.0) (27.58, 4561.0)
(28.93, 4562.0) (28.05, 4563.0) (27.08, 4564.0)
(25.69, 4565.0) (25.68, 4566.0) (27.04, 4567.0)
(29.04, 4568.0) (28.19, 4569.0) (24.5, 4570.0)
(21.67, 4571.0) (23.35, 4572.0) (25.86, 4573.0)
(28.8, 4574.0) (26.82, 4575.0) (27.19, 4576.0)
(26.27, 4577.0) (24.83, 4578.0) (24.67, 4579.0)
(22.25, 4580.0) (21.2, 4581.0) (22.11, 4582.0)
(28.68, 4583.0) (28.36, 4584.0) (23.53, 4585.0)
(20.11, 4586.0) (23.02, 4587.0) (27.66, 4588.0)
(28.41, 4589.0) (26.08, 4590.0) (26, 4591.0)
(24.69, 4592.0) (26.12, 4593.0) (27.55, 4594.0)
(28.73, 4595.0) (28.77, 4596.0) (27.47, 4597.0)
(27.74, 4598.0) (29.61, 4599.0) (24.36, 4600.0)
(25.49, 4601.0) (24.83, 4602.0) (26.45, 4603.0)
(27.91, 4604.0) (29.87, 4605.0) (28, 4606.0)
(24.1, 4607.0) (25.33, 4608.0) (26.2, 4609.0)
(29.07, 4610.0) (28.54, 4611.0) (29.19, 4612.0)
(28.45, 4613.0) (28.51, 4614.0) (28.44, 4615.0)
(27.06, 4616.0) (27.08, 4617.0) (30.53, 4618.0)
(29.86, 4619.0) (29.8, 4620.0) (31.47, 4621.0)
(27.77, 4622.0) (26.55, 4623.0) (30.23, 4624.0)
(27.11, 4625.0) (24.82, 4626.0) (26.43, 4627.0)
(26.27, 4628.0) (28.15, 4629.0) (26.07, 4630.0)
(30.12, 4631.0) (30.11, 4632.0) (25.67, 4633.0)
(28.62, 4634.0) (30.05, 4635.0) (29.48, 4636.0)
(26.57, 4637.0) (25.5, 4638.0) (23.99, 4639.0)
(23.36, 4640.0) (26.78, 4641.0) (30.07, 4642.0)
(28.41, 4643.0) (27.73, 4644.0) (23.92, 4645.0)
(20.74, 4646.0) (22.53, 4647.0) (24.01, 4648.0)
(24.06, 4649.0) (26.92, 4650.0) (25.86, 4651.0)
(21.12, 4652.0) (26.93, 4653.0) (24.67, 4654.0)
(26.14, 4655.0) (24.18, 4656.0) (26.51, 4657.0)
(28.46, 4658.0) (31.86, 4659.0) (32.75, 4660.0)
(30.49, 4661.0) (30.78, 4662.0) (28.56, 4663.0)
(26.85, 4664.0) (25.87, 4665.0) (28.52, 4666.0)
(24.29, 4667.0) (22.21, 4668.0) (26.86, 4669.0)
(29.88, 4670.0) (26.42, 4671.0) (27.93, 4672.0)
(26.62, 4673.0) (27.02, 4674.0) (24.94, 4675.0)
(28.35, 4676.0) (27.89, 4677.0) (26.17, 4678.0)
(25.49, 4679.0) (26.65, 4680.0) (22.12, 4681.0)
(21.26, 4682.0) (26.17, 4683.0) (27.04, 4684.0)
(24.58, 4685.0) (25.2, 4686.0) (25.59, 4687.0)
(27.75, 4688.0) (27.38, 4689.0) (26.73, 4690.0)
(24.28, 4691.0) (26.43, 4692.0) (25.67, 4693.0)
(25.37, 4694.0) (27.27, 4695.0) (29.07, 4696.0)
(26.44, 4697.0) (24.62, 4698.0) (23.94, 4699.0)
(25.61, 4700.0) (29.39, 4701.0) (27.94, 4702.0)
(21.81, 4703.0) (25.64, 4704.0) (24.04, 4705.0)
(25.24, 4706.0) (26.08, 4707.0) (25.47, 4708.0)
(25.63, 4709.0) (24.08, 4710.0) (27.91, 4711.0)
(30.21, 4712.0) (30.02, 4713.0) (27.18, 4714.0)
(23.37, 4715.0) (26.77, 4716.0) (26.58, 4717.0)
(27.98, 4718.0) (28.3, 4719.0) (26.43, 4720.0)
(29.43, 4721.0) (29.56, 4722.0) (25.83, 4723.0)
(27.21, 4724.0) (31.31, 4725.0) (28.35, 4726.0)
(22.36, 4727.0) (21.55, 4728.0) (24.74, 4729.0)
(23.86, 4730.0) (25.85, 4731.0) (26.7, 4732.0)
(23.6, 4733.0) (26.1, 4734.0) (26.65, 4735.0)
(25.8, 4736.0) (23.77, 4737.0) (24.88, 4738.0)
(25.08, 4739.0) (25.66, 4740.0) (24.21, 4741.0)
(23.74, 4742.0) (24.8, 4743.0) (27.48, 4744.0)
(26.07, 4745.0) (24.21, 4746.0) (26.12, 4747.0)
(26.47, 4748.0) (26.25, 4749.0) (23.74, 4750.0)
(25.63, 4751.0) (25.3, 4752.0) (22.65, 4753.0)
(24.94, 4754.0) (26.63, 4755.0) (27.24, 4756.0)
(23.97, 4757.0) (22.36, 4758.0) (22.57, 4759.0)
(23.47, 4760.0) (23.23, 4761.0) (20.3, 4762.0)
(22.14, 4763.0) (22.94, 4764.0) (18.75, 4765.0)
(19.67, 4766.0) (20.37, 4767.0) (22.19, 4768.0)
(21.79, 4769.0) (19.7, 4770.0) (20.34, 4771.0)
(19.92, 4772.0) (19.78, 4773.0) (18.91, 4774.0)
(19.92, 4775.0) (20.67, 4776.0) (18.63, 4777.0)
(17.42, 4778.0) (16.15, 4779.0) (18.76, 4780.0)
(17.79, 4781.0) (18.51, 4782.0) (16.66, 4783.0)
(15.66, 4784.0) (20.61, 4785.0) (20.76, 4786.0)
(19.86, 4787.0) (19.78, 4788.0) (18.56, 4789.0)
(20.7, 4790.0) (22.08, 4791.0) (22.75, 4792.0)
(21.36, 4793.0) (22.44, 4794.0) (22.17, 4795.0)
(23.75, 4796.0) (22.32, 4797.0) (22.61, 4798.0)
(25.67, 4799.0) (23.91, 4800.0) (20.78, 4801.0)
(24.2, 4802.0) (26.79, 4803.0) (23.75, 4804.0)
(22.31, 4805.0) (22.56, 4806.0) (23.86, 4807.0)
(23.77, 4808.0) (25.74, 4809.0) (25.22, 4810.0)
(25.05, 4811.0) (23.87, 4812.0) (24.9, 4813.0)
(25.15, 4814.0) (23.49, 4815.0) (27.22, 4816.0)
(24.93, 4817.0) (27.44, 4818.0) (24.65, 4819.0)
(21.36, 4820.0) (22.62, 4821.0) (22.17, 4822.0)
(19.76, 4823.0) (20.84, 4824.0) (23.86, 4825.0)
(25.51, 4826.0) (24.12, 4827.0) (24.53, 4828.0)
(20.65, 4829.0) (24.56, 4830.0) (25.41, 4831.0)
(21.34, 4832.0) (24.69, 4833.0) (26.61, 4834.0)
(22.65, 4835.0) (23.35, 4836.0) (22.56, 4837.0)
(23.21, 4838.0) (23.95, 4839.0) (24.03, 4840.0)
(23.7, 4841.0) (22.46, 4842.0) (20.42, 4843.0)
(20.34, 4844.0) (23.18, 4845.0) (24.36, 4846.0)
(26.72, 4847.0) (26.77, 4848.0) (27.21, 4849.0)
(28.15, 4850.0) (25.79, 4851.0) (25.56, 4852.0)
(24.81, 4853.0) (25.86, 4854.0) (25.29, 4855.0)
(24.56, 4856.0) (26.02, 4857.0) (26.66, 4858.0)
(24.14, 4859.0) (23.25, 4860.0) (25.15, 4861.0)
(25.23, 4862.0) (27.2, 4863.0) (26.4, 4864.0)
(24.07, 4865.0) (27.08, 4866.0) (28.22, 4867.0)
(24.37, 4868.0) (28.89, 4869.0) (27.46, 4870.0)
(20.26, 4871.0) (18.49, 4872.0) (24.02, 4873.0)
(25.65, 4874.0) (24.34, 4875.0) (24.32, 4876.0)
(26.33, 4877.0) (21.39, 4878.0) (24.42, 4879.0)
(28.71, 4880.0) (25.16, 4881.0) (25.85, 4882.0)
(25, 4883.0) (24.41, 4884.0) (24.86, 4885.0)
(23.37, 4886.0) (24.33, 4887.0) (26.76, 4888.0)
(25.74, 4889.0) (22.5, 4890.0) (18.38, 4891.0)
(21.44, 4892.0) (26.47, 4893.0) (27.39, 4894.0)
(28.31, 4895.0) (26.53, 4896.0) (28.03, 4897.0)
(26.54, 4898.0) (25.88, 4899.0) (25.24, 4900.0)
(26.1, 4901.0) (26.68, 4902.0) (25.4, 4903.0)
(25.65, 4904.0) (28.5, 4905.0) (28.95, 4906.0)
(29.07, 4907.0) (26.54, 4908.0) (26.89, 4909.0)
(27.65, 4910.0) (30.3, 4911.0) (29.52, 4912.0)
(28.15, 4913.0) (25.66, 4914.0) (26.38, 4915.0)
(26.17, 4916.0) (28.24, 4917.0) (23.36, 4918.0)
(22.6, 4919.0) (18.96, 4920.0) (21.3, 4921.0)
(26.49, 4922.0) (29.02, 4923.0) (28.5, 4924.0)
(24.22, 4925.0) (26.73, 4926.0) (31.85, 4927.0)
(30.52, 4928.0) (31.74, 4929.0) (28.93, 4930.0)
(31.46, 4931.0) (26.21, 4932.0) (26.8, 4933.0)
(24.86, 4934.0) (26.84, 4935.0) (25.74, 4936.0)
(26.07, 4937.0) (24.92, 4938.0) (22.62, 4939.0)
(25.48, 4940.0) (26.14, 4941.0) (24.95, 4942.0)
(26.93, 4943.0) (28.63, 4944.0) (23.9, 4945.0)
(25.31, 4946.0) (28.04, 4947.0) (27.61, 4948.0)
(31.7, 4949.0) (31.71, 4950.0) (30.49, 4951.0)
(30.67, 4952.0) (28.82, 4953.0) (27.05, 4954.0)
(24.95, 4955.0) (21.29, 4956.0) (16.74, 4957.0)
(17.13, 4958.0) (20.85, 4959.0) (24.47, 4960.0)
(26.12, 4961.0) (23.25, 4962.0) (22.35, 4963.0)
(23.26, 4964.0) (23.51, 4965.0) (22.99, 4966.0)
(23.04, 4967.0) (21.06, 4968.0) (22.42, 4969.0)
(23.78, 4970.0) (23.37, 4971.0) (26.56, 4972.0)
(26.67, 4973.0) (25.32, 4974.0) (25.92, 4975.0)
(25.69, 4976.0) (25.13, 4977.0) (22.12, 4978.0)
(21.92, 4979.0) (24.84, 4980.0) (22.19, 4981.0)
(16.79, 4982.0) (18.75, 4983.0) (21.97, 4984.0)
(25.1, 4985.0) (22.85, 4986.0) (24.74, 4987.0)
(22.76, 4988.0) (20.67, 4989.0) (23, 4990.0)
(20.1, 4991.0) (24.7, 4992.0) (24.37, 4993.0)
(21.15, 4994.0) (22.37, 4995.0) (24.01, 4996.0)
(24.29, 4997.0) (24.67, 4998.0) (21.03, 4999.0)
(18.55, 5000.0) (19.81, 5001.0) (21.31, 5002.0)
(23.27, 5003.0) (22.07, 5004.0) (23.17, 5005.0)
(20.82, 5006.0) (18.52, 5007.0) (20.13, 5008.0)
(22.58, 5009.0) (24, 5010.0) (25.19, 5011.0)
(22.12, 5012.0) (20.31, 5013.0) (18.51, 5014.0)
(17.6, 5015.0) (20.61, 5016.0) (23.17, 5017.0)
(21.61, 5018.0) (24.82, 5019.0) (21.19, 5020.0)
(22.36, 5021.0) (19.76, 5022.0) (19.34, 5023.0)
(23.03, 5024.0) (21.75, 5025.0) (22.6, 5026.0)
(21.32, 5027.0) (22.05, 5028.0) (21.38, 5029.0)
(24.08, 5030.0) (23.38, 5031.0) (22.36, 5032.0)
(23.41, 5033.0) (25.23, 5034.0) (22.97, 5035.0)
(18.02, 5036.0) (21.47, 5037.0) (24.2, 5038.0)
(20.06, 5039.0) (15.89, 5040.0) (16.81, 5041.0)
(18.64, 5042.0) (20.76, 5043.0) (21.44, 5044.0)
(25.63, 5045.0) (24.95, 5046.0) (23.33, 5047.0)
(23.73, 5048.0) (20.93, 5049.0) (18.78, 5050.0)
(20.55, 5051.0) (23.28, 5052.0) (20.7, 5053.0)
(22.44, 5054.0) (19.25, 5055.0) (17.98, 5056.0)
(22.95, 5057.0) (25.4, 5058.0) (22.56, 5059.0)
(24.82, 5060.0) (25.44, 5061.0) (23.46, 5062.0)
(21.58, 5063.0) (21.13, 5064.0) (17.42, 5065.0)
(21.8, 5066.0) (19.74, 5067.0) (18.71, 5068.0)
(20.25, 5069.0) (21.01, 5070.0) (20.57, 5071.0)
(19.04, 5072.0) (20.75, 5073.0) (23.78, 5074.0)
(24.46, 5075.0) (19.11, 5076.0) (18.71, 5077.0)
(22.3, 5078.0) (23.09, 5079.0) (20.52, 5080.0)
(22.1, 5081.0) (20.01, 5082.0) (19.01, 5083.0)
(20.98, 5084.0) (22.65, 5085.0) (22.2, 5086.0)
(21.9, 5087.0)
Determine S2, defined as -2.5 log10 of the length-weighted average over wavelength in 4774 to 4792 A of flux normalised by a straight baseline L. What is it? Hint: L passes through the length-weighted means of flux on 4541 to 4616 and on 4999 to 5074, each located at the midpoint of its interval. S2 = 0.24 mag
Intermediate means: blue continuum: 25.8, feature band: 19.1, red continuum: 21.5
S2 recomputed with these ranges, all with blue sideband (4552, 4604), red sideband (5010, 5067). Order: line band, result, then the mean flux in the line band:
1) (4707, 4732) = -0.09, 26.7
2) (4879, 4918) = -0.14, 26.2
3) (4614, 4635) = -0.11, 28.2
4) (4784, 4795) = 0.16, 20.7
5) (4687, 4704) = -0.06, 26.2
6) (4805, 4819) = -0.05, 24.8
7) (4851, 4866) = -0.09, 25.4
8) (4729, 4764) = -0.02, 24.7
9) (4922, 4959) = -0.18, 26.7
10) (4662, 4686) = -0.05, 26.2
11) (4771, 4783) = 0.27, 18.7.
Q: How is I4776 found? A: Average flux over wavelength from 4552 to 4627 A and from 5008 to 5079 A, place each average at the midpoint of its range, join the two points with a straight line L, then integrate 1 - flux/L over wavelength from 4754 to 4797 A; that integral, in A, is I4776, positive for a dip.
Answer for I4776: 6.5 A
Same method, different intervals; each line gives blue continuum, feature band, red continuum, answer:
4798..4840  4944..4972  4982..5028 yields -3.0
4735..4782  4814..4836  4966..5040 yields -1.2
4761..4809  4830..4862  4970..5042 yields -4.7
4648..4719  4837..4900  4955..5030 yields -2.5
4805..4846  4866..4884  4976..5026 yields -1.4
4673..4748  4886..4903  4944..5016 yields -0.8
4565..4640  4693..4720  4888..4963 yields 0.2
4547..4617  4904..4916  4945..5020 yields -2.1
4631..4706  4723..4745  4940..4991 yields 0.4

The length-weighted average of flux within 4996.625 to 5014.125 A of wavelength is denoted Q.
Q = 21.7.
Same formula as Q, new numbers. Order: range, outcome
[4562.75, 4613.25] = 26.3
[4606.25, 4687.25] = 26.9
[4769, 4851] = 22.5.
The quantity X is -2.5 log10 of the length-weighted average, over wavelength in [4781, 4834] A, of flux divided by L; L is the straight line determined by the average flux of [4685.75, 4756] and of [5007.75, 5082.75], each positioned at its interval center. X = 0.09 mag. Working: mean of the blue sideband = 26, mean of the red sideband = 21.5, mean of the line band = 22.8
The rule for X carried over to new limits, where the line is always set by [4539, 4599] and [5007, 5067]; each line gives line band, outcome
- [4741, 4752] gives -0.063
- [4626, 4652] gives -0.065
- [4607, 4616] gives -0.112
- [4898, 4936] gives -0.189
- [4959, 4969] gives -0.044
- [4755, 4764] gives 0.023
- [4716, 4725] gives -0.154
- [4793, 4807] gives 0.012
